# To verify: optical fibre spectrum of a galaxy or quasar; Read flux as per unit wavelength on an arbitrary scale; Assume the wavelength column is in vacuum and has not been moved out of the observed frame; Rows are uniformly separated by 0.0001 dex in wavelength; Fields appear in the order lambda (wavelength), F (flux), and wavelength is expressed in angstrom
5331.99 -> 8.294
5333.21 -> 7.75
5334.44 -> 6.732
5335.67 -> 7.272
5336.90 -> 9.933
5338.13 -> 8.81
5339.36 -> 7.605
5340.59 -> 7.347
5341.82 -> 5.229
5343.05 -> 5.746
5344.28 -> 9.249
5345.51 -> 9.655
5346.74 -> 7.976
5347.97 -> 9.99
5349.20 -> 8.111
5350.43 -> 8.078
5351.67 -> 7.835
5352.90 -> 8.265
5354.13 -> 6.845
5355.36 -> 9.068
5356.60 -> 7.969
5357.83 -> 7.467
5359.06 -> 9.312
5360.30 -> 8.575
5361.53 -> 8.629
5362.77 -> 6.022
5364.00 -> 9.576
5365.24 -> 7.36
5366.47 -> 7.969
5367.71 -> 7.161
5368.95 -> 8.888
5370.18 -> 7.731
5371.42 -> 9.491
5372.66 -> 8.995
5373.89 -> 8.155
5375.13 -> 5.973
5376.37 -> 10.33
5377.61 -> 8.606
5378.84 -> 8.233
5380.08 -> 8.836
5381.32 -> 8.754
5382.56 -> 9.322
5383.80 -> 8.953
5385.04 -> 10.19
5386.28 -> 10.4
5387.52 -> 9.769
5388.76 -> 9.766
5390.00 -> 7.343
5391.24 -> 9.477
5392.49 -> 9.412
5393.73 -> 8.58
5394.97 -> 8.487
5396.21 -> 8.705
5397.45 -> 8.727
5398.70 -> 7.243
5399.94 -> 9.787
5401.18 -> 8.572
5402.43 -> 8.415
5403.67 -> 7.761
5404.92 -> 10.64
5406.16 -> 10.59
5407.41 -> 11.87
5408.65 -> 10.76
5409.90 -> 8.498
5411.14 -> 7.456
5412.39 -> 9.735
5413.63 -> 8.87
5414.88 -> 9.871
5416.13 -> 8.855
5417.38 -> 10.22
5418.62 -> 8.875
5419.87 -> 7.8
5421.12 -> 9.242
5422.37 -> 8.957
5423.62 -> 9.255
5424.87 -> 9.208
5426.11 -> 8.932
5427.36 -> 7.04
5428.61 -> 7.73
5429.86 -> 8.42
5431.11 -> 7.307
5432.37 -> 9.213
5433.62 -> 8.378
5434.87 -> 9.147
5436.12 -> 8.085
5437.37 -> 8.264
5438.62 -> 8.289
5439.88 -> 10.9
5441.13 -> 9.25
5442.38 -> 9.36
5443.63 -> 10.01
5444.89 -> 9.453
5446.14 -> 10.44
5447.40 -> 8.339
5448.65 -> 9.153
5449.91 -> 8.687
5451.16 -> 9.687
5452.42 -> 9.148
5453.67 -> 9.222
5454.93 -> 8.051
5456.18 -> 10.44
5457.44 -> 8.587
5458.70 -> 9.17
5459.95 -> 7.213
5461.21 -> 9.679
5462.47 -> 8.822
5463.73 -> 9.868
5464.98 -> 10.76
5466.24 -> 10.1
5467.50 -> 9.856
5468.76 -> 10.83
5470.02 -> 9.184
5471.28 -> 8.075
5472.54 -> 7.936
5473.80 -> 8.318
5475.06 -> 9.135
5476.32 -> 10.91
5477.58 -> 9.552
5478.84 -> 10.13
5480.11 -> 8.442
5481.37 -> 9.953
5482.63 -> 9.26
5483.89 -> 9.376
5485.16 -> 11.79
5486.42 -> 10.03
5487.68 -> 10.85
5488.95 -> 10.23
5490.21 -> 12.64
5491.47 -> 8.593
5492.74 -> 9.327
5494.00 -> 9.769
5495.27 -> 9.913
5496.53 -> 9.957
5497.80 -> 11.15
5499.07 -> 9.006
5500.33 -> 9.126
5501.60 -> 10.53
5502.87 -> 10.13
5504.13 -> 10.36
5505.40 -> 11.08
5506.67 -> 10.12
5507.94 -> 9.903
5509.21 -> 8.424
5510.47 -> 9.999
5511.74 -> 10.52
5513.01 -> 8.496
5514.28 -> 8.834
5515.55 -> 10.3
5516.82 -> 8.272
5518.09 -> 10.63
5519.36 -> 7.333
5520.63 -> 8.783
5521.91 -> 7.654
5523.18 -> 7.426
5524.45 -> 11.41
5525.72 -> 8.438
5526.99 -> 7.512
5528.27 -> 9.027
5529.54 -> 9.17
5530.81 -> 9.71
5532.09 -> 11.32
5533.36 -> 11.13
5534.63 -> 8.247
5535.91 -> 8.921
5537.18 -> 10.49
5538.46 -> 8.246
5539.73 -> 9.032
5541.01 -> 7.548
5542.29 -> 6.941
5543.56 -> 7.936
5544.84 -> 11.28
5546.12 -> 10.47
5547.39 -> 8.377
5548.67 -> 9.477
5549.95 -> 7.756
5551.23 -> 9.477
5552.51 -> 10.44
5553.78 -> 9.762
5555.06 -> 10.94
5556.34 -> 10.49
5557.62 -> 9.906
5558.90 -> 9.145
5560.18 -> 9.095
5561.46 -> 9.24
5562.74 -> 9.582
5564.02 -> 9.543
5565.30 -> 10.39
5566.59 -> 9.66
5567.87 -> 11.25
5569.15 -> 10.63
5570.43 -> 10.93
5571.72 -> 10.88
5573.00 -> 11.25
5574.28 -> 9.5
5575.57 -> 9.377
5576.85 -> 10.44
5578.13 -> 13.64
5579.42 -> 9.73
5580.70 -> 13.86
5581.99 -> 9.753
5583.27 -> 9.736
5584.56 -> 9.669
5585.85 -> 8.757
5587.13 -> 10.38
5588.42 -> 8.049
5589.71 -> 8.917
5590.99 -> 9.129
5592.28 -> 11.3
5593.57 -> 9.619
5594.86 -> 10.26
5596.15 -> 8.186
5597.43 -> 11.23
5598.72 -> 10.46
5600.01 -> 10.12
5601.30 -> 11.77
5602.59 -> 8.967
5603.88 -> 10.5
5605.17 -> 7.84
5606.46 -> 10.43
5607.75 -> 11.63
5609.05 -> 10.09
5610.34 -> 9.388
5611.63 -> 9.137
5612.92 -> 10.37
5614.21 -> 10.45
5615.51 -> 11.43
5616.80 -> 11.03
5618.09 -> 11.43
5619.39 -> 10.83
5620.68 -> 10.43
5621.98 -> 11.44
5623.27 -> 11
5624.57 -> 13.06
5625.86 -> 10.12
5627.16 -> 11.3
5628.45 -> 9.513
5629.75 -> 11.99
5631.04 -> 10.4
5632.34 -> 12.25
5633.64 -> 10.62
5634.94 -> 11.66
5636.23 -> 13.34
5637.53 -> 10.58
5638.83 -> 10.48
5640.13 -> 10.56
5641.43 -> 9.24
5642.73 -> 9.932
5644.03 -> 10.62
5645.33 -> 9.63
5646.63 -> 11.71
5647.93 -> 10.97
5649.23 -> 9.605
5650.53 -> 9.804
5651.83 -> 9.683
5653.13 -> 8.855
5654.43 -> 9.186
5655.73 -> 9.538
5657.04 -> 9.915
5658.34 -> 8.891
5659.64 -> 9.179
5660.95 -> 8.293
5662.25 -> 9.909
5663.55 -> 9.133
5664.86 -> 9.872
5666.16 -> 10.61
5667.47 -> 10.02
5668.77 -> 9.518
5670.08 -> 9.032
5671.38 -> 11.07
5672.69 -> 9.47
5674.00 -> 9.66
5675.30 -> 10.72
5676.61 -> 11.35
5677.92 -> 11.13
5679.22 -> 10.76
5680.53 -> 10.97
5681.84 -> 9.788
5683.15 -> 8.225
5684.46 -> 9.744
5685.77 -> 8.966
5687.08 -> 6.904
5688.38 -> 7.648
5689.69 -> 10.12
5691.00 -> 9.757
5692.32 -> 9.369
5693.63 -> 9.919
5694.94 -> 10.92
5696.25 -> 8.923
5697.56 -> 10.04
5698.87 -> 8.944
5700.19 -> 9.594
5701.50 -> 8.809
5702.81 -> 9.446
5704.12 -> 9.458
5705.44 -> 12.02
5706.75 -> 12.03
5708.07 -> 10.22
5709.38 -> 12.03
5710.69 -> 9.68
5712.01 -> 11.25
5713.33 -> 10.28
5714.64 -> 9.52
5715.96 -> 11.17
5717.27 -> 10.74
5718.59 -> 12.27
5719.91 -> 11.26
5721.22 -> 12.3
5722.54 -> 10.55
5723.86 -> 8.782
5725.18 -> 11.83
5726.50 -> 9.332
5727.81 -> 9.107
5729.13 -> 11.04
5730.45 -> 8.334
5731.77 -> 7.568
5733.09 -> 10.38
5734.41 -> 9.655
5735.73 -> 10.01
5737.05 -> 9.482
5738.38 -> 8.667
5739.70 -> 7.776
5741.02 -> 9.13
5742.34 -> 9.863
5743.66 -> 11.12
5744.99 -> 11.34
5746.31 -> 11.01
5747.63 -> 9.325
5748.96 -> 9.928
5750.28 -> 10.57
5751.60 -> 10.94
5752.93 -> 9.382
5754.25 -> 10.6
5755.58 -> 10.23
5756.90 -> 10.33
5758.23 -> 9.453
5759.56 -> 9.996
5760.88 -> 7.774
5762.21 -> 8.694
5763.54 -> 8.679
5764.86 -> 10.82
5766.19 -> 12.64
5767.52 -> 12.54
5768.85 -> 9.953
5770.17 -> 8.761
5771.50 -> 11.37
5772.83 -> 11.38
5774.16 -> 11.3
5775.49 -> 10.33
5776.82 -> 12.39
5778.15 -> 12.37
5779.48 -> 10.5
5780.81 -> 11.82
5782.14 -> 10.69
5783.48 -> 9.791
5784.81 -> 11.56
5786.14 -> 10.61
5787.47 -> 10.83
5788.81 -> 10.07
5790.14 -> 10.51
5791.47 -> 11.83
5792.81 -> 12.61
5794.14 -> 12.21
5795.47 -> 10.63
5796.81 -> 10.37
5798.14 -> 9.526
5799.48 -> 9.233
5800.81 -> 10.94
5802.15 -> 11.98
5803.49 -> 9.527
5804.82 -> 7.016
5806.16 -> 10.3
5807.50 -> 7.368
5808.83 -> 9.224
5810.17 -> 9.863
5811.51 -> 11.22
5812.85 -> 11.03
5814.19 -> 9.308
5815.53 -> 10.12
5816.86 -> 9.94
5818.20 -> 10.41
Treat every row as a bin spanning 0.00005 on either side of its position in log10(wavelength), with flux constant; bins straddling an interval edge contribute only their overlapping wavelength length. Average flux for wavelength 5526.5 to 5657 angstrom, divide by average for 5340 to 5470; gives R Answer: 1.1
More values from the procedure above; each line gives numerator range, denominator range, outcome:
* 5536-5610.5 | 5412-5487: 1.08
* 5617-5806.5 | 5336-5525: 1.13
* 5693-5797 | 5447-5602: 1.07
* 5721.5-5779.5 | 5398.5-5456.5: 1.12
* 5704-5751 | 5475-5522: 1.05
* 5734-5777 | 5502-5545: 1.10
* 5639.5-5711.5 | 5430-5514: 1.04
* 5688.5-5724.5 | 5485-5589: 1.06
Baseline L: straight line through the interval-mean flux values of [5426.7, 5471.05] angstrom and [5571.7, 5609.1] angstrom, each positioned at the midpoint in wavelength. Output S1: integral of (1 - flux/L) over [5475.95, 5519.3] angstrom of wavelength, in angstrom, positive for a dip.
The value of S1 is -2.0 angstrom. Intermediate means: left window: 9.08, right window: 10.2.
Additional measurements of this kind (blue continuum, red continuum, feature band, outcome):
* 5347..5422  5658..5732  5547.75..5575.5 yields -1.4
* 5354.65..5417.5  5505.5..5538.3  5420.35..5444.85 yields 0.5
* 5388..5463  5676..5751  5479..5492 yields -1.3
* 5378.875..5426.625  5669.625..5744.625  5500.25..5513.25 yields -0.7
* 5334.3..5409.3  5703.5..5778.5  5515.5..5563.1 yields 0.8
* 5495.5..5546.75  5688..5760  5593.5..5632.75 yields -3.4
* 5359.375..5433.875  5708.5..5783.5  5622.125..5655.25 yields -2.7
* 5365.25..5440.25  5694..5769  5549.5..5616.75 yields -3.8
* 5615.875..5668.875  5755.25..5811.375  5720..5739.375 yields 1.2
